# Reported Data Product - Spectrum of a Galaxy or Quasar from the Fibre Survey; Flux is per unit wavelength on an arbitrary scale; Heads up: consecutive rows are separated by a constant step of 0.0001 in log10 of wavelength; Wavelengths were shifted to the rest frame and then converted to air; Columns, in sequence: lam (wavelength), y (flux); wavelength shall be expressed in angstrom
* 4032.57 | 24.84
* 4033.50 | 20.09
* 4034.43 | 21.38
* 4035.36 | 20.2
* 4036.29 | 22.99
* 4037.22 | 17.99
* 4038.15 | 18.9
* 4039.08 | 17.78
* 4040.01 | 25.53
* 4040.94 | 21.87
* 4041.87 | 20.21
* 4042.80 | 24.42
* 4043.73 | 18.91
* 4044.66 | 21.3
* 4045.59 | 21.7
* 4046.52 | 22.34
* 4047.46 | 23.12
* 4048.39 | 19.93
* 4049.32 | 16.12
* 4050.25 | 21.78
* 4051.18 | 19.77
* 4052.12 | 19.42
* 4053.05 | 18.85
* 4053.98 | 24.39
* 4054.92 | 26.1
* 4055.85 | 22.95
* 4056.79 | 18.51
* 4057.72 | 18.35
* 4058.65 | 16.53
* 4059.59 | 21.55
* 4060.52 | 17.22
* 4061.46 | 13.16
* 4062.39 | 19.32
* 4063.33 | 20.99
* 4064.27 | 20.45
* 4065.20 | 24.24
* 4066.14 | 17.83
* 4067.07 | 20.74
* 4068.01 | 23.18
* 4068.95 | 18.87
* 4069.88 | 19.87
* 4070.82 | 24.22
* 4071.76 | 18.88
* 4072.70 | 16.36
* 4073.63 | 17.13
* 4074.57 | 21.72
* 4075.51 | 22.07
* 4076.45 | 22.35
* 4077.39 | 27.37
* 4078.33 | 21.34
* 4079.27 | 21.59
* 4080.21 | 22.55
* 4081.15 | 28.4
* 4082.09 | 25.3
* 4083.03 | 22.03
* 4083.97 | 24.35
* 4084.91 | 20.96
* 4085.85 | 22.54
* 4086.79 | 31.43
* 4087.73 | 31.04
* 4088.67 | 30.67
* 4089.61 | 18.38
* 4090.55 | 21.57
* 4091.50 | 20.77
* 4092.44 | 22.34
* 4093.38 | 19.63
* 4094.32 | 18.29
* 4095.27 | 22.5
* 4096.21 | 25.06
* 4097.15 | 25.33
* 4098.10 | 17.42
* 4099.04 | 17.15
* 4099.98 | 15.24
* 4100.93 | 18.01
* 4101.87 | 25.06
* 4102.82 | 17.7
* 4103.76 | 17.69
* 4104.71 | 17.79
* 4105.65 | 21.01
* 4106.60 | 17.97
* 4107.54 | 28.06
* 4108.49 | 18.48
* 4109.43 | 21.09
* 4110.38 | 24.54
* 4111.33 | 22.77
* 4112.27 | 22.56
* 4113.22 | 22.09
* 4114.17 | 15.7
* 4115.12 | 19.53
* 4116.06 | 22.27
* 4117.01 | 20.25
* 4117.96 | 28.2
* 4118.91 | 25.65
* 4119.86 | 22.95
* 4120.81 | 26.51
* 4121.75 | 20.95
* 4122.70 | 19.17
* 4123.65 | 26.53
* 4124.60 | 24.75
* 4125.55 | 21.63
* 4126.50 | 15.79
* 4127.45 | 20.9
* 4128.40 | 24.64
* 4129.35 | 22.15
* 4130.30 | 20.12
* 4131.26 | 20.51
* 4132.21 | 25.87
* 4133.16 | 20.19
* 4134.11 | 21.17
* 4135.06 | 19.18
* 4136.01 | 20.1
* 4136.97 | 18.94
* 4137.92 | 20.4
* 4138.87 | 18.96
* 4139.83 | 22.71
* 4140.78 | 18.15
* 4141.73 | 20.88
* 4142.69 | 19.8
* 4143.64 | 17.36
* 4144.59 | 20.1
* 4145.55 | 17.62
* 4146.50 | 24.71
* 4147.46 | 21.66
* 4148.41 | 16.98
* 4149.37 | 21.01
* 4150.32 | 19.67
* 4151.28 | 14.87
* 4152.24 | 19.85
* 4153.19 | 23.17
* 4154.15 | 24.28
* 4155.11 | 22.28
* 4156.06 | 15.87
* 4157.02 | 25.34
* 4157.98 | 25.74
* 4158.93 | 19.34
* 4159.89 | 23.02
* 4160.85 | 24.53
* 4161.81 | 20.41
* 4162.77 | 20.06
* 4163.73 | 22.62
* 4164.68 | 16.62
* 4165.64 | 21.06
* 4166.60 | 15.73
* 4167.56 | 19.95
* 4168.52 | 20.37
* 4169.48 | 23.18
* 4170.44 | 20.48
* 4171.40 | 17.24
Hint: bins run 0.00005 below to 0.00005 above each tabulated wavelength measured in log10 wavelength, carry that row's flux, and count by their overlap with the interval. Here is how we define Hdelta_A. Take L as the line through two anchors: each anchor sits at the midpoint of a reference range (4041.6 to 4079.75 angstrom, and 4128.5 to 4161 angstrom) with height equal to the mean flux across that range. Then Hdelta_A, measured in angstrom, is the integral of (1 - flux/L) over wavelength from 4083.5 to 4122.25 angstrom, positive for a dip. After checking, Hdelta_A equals -2.4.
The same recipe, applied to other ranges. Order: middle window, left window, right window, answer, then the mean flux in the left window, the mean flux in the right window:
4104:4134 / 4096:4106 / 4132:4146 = -3.2 angstrom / 19.6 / 20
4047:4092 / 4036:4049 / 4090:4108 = -1.7 angstrom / 21.1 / 20.4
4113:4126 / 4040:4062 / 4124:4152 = -1.4 angstrom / 20.5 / 20.4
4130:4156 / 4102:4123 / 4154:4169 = 1.1 angstrom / 21.6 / 21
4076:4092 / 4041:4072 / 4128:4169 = -2.9 angstrom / 20.5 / 20.6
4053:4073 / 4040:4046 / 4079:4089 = 2.9 angstrom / 21.7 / 25.6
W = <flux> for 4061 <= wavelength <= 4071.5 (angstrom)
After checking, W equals 20.2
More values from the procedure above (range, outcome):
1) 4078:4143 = 21.8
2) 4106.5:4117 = 21.4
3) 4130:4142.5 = 20.5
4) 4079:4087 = 24.2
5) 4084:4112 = 21.8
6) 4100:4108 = 20.1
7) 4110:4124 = 22.6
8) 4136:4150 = 20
